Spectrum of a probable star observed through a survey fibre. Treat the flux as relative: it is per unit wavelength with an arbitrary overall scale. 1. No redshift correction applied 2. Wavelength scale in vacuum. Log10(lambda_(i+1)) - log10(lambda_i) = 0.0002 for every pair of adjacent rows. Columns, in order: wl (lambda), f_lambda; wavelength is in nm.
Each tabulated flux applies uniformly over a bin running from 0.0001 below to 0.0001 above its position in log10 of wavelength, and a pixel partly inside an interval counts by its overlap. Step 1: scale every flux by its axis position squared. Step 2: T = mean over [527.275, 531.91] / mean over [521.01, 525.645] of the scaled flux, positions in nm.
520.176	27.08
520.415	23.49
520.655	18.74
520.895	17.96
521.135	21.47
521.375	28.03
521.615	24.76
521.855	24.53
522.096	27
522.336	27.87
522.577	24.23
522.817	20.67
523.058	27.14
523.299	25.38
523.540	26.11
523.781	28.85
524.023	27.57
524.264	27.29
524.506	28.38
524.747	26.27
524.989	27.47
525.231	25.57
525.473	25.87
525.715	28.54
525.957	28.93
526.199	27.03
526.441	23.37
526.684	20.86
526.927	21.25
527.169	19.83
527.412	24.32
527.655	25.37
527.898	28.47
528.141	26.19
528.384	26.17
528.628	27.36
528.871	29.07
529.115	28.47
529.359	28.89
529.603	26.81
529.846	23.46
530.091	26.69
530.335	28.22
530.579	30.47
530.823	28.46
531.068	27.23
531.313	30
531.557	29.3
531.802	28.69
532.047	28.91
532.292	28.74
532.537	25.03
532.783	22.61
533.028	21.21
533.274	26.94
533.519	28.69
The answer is 1.08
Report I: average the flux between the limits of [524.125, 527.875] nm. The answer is 25.4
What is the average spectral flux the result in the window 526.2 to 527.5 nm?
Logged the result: 22.3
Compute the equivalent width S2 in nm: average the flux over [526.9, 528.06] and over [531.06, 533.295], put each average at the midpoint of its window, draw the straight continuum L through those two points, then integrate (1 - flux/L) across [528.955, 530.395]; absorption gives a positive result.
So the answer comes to -0.10 nm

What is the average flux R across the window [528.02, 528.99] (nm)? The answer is 27.2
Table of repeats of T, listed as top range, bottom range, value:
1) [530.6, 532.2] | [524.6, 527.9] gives 1.17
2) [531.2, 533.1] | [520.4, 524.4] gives 1.13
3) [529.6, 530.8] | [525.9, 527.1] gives 1.16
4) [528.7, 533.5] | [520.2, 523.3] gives 1.18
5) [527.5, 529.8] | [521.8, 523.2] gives 1.10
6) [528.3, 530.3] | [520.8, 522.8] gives 1.15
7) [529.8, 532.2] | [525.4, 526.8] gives 1.12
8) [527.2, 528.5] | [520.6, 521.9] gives 1.16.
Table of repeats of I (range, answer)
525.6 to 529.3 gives 25.7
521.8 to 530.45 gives 26.1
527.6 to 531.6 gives 27.7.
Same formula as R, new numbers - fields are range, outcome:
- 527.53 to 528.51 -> 26.5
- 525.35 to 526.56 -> 26.8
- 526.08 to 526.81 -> 23.7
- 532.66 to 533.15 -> 21.9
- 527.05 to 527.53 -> 22.1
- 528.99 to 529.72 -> 28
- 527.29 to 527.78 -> 24.9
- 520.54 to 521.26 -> 19.5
